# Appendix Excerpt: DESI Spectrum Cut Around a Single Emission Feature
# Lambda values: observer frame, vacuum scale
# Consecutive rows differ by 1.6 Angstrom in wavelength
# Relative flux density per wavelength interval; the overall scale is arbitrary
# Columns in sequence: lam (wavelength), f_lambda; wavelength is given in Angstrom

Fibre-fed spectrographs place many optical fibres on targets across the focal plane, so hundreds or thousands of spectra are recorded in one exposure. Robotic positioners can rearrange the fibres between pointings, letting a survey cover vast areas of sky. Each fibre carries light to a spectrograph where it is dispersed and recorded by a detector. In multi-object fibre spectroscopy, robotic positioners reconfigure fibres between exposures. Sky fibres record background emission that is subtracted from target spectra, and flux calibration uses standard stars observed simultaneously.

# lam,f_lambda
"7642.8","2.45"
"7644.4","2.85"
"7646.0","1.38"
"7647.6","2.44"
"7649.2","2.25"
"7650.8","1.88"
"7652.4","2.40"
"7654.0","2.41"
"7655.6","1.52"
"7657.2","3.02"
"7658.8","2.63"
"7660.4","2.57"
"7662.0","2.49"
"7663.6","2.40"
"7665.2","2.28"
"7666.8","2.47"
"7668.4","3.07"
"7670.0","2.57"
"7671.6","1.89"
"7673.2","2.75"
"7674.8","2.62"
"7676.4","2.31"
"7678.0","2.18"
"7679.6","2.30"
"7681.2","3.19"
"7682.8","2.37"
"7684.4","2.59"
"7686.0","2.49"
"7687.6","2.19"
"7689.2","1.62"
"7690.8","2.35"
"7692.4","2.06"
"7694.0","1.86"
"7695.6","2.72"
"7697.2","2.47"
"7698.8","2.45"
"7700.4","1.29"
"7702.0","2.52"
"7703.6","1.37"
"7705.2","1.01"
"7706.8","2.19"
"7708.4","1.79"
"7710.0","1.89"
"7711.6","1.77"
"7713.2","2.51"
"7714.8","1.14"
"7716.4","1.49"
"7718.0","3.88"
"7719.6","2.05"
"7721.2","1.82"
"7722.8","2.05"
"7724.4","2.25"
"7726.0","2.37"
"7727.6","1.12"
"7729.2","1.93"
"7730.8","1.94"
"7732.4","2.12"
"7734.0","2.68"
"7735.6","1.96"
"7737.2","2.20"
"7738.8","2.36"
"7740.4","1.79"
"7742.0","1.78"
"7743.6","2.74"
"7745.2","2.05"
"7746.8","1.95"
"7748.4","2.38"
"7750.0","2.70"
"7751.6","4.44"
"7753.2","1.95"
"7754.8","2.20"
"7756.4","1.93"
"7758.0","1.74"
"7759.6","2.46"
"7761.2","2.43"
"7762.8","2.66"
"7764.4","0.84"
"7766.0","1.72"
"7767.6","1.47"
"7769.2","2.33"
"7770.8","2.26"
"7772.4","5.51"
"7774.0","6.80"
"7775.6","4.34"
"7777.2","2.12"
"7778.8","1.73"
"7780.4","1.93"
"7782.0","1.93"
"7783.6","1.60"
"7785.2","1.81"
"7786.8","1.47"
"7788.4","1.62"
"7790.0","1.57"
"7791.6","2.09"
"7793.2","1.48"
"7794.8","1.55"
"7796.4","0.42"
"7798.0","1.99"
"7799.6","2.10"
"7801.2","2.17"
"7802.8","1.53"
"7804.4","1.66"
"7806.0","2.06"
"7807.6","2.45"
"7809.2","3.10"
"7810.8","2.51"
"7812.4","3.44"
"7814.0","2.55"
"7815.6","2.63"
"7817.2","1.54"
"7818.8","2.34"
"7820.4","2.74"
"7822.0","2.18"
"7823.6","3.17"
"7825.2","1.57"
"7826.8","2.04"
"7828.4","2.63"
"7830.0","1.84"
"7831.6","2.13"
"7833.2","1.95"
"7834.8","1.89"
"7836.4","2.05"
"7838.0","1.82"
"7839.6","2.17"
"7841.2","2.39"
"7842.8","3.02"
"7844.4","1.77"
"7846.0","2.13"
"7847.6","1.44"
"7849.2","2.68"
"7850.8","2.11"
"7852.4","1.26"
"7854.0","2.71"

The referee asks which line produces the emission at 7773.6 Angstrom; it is H-gamma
